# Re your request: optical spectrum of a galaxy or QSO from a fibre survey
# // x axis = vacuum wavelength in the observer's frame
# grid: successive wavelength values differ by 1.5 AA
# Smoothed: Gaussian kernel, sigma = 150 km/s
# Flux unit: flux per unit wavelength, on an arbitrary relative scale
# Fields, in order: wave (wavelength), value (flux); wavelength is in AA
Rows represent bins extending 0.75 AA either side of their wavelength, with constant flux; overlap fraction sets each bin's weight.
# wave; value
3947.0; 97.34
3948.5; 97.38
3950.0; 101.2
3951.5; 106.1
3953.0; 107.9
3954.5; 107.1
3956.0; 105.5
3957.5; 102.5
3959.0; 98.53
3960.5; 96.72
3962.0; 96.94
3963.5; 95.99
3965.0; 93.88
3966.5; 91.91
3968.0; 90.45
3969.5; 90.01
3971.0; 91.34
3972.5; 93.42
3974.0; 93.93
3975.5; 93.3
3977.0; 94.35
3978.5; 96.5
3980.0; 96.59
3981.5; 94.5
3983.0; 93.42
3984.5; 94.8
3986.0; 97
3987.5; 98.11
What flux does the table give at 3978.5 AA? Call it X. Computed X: 96.5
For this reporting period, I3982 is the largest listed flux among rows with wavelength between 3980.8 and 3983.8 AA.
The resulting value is 94.5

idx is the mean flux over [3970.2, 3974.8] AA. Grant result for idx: 92.9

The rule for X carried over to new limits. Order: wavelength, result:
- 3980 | 96.59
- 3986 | 97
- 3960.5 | 96.72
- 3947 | 97.34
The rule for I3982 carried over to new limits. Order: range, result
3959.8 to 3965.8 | 96.94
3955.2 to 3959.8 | 105.5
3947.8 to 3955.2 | 107.9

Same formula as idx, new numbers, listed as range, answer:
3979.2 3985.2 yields 94.8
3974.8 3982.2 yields 95.1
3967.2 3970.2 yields 90.3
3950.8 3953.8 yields 107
